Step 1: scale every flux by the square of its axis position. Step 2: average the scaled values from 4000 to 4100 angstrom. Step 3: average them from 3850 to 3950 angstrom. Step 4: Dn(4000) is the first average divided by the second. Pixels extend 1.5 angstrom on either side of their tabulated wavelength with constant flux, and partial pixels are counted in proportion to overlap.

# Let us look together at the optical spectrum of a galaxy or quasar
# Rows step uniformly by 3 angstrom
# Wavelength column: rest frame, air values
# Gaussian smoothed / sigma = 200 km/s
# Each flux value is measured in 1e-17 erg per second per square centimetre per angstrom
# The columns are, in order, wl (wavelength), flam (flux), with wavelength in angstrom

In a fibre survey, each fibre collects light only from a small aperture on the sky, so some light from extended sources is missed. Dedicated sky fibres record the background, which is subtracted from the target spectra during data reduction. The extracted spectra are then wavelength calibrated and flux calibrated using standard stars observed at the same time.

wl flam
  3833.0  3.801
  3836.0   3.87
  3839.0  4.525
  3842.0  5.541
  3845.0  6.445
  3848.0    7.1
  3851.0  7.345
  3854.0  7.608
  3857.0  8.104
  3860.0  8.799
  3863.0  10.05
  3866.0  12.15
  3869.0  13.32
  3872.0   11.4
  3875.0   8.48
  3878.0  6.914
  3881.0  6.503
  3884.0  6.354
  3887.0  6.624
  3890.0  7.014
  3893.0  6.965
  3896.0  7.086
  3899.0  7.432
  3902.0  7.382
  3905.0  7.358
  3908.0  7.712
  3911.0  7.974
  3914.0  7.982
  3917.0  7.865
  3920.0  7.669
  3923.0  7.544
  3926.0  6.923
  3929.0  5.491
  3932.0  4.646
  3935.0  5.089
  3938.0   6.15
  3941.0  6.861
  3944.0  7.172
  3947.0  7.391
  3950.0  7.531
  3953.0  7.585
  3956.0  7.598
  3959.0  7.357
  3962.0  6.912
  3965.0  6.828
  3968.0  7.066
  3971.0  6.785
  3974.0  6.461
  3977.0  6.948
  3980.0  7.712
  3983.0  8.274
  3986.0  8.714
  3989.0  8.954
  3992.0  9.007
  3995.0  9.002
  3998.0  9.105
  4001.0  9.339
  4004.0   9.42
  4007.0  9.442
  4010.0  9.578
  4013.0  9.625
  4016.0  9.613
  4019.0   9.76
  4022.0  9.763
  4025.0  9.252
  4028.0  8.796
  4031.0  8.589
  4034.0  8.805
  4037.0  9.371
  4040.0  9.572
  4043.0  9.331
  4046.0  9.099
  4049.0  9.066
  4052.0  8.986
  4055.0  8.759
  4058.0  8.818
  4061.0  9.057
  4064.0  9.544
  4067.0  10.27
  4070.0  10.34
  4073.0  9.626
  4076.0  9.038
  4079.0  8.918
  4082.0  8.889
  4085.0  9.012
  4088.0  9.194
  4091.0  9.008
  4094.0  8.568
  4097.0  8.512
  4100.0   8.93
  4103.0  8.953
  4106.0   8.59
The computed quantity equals 1.30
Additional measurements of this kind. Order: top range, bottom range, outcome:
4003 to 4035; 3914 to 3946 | 1.48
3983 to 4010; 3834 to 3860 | 1.53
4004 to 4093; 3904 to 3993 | 1.35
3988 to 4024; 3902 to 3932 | 1.35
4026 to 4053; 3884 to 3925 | 1.31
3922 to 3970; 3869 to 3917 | 0.90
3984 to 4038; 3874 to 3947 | 1.39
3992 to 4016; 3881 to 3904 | 1.42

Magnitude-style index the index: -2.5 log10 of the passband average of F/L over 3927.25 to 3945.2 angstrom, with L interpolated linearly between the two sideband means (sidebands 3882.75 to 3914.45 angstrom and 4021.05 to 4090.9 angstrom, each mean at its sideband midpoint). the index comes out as 0.29 mag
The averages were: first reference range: 7.25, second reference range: 9.21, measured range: 5.89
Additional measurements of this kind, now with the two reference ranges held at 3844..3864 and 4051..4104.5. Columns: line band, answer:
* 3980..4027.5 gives -0.06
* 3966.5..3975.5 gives 0.25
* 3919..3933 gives 0.27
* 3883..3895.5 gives 0.19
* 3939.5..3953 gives 0.16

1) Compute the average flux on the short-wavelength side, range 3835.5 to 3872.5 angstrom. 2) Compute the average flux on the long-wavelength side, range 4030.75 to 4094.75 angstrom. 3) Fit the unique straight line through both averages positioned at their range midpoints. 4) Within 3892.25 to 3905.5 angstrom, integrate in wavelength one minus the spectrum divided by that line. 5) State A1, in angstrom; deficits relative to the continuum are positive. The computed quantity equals 1.83 angstrom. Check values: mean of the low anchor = 8.2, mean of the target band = 7.25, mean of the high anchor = 9.19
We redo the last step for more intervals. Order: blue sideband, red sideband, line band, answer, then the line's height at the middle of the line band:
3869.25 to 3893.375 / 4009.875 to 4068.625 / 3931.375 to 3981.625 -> 9.8 angstrom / 8.53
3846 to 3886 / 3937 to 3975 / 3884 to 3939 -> 6.7 angstrom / 7.89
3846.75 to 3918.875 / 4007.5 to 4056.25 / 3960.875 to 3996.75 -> 4.6 angstrom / 8.86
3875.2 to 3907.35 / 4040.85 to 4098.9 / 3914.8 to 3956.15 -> 4.1 angstrom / 7.57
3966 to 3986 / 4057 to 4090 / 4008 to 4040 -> -4.0 angstrom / 8.31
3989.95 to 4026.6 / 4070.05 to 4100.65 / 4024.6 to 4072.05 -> -0.1 angstrom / 9.21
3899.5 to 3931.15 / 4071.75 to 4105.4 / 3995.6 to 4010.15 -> -2.1 angstrom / 8.15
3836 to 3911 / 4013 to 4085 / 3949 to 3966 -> 2.4 angstrom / 8.49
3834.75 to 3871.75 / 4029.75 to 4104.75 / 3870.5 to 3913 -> 3.7 angstrom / 8.24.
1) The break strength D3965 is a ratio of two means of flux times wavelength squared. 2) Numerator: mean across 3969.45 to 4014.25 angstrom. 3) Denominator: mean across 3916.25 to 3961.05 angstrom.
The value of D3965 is 1.28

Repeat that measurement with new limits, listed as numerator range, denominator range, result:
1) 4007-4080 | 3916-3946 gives 1.51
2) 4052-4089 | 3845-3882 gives 1.16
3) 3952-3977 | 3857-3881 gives 0.76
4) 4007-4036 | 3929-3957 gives 1.47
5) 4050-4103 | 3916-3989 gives 1.38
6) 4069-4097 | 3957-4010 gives 1.18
